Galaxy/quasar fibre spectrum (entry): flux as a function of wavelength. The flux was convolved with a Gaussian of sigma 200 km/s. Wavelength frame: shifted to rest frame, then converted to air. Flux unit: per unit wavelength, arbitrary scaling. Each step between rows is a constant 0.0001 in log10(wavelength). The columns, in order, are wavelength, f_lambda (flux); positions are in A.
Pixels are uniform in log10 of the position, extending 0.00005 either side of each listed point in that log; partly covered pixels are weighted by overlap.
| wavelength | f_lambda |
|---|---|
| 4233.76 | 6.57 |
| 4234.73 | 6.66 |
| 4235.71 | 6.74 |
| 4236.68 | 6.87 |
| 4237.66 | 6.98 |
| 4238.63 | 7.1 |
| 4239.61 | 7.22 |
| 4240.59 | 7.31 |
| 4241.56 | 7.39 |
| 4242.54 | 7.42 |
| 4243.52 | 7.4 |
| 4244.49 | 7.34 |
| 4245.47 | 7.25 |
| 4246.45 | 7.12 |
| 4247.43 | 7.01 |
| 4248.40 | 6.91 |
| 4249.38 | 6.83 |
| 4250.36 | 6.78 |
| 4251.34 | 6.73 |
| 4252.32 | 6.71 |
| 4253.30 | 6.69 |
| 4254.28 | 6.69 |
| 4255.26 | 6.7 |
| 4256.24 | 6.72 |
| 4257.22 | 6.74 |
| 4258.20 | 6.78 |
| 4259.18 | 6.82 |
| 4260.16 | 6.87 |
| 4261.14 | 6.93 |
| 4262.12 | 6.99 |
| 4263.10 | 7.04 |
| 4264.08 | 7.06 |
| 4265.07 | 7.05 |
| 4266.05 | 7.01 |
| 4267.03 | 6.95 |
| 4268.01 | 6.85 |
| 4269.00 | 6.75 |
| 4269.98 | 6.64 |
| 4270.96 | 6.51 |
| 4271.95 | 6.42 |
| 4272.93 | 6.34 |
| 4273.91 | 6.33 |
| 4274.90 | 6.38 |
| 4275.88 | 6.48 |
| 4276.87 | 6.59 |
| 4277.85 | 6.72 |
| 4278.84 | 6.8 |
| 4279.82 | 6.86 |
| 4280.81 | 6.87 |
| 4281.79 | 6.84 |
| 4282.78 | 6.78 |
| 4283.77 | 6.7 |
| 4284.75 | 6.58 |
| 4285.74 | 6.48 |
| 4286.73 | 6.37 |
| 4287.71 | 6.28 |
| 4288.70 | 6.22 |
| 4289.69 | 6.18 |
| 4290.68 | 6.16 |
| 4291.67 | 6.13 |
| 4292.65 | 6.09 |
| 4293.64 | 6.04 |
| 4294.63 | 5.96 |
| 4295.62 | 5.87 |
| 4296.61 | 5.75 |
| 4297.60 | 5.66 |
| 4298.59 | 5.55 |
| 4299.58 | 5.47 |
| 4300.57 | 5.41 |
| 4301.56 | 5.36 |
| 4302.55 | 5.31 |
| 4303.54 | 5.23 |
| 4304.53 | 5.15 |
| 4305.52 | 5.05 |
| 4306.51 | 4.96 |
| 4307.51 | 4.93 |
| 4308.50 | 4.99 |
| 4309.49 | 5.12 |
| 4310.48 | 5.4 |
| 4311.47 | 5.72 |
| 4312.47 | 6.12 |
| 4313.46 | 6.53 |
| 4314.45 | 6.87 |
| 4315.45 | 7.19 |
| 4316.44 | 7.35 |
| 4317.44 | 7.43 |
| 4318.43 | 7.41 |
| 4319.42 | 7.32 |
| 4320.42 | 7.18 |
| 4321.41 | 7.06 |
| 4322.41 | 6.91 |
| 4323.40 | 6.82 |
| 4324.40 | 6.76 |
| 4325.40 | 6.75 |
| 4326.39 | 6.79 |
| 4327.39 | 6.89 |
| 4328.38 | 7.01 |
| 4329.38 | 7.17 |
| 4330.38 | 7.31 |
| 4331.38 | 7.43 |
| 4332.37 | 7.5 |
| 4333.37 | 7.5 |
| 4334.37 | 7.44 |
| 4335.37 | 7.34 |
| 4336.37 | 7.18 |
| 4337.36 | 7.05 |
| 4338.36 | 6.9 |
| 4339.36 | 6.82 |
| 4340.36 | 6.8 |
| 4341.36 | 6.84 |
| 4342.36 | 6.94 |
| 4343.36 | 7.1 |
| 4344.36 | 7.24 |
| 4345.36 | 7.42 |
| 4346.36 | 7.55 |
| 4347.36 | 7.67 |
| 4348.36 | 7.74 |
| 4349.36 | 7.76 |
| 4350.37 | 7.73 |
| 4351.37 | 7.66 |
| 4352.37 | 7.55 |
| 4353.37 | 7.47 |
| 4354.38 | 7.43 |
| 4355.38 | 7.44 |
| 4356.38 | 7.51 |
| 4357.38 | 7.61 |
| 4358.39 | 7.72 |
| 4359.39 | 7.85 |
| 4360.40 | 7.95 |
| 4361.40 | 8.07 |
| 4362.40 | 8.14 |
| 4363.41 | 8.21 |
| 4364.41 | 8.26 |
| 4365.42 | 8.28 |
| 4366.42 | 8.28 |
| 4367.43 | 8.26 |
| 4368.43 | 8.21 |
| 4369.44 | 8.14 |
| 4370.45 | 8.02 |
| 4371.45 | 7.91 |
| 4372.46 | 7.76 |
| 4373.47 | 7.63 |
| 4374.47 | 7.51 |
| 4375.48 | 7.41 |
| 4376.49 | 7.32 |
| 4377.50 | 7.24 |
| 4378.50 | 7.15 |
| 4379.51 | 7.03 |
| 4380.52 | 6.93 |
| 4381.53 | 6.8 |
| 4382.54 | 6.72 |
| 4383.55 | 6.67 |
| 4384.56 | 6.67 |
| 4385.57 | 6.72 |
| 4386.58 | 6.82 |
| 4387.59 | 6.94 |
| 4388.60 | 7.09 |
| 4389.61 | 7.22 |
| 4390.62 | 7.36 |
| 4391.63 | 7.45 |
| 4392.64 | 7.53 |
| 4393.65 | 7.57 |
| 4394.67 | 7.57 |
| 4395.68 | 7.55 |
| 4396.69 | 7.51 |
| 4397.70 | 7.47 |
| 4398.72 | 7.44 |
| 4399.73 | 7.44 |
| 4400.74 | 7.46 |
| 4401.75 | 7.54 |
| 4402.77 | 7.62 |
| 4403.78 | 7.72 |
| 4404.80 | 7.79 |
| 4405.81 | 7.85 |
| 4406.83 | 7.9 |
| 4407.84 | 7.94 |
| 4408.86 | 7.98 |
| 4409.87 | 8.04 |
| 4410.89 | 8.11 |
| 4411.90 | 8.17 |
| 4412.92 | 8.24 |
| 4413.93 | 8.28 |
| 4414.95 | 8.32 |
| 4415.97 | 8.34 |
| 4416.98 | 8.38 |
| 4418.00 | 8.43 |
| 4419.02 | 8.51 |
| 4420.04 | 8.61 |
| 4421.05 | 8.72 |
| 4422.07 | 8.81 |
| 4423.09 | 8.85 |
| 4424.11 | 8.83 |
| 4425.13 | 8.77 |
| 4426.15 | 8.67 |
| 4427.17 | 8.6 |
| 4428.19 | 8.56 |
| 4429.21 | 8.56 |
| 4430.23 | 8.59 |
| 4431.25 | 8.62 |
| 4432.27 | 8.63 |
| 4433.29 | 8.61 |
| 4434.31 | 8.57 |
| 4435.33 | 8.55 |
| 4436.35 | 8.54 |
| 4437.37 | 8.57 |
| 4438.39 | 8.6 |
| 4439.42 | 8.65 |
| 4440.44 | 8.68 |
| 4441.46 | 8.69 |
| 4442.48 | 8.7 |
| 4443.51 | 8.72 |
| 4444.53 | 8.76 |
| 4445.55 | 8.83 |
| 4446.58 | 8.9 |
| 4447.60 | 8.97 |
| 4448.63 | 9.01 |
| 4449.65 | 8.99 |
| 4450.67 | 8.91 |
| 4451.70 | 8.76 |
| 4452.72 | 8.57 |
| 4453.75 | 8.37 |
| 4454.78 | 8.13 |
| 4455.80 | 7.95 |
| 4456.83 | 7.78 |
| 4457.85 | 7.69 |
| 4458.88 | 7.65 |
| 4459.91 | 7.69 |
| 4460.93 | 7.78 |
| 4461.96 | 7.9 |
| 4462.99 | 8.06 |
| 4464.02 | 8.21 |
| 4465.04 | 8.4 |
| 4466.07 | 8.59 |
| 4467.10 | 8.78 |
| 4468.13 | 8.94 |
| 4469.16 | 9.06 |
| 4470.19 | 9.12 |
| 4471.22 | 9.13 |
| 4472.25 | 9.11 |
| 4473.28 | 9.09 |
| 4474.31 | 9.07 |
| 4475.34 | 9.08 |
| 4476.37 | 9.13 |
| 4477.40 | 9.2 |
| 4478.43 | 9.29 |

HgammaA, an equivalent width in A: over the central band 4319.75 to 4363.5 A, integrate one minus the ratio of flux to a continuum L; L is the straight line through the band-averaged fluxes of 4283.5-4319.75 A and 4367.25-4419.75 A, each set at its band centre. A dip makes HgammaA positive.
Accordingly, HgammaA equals -4.1 A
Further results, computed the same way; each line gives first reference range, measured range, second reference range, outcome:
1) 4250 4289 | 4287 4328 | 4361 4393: 5.0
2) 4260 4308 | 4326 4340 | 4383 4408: -0.9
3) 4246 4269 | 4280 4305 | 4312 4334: 3.4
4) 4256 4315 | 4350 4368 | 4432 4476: -1.5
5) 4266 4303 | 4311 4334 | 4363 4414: -0.8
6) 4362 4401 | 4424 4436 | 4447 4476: -0.7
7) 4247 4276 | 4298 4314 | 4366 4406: 3.7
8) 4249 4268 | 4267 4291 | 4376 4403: 1.2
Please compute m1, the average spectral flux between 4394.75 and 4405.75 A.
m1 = 7.57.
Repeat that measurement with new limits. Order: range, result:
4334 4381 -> 7.56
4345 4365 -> 7.74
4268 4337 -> 6.42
